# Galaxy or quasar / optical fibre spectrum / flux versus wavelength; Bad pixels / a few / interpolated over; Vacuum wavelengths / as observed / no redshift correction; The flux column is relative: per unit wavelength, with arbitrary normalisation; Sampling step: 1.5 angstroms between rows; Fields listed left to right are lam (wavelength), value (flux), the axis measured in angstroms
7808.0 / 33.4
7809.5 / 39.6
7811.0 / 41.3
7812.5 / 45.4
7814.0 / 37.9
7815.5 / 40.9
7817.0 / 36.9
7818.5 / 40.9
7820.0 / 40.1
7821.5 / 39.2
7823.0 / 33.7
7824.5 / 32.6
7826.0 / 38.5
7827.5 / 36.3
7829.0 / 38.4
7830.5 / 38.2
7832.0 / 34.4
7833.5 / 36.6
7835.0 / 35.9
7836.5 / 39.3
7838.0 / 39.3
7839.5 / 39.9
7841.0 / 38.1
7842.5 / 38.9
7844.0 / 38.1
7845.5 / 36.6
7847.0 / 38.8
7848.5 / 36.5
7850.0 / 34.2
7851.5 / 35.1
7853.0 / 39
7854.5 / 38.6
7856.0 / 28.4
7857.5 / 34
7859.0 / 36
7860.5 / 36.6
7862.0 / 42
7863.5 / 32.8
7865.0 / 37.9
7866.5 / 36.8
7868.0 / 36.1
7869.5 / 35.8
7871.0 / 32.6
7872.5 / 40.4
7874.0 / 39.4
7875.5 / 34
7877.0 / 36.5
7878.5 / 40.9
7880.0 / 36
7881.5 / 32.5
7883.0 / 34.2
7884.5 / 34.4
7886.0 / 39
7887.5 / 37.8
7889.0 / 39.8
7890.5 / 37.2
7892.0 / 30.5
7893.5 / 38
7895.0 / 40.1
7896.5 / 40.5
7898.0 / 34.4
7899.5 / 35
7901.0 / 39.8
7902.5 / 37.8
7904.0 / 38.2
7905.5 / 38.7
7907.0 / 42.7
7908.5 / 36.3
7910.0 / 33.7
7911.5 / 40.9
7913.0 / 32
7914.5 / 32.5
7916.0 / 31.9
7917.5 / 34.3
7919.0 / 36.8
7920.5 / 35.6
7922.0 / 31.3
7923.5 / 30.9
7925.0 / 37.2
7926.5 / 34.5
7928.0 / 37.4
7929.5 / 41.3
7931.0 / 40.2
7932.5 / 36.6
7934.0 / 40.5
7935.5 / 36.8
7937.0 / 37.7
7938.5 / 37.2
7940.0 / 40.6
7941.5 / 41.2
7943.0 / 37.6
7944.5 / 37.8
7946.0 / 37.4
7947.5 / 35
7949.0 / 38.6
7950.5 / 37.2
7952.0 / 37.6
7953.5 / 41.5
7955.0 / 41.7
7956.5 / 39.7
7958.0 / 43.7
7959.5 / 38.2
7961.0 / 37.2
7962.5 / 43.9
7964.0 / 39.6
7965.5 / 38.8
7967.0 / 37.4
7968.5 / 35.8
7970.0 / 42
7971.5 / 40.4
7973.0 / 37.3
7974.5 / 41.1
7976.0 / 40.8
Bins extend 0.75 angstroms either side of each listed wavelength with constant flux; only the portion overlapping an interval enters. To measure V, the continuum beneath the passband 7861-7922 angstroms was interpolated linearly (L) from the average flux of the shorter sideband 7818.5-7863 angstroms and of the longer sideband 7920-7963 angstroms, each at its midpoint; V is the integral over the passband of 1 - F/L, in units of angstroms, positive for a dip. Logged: 1.64 angstroms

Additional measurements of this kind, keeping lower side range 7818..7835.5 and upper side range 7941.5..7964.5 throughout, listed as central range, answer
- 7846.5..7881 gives 1.1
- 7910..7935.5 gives 1.9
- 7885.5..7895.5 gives 0.2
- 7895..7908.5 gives 0.0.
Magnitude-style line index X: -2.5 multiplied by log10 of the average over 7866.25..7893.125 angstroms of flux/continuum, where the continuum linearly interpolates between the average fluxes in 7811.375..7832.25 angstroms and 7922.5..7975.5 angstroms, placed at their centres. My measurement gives 0.06 mag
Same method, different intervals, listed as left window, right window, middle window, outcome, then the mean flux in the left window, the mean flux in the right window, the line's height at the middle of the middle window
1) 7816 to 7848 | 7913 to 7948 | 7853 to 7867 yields 0.038 mag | 37.7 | 36.5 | 37.3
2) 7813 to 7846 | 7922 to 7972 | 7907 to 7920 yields 0.089 mag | 37.8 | 38.5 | 38.3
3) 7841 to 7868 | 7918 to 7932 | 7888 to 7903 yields -0.030 mag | 36.5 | 36.1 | 36.3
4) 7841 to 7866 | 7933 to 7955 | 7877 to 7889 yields 0.015 mag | 36.5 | 38.4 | 37.1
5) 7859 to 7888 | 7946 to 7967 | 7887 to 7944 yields 0.028 mag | 36.6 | 39.3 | 38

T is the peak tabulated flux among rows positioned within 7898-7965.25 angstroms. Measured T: 43.9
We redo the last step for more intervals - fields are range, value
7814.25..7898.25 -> 42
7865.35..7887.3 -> 40.9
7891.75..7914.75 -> 42.7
